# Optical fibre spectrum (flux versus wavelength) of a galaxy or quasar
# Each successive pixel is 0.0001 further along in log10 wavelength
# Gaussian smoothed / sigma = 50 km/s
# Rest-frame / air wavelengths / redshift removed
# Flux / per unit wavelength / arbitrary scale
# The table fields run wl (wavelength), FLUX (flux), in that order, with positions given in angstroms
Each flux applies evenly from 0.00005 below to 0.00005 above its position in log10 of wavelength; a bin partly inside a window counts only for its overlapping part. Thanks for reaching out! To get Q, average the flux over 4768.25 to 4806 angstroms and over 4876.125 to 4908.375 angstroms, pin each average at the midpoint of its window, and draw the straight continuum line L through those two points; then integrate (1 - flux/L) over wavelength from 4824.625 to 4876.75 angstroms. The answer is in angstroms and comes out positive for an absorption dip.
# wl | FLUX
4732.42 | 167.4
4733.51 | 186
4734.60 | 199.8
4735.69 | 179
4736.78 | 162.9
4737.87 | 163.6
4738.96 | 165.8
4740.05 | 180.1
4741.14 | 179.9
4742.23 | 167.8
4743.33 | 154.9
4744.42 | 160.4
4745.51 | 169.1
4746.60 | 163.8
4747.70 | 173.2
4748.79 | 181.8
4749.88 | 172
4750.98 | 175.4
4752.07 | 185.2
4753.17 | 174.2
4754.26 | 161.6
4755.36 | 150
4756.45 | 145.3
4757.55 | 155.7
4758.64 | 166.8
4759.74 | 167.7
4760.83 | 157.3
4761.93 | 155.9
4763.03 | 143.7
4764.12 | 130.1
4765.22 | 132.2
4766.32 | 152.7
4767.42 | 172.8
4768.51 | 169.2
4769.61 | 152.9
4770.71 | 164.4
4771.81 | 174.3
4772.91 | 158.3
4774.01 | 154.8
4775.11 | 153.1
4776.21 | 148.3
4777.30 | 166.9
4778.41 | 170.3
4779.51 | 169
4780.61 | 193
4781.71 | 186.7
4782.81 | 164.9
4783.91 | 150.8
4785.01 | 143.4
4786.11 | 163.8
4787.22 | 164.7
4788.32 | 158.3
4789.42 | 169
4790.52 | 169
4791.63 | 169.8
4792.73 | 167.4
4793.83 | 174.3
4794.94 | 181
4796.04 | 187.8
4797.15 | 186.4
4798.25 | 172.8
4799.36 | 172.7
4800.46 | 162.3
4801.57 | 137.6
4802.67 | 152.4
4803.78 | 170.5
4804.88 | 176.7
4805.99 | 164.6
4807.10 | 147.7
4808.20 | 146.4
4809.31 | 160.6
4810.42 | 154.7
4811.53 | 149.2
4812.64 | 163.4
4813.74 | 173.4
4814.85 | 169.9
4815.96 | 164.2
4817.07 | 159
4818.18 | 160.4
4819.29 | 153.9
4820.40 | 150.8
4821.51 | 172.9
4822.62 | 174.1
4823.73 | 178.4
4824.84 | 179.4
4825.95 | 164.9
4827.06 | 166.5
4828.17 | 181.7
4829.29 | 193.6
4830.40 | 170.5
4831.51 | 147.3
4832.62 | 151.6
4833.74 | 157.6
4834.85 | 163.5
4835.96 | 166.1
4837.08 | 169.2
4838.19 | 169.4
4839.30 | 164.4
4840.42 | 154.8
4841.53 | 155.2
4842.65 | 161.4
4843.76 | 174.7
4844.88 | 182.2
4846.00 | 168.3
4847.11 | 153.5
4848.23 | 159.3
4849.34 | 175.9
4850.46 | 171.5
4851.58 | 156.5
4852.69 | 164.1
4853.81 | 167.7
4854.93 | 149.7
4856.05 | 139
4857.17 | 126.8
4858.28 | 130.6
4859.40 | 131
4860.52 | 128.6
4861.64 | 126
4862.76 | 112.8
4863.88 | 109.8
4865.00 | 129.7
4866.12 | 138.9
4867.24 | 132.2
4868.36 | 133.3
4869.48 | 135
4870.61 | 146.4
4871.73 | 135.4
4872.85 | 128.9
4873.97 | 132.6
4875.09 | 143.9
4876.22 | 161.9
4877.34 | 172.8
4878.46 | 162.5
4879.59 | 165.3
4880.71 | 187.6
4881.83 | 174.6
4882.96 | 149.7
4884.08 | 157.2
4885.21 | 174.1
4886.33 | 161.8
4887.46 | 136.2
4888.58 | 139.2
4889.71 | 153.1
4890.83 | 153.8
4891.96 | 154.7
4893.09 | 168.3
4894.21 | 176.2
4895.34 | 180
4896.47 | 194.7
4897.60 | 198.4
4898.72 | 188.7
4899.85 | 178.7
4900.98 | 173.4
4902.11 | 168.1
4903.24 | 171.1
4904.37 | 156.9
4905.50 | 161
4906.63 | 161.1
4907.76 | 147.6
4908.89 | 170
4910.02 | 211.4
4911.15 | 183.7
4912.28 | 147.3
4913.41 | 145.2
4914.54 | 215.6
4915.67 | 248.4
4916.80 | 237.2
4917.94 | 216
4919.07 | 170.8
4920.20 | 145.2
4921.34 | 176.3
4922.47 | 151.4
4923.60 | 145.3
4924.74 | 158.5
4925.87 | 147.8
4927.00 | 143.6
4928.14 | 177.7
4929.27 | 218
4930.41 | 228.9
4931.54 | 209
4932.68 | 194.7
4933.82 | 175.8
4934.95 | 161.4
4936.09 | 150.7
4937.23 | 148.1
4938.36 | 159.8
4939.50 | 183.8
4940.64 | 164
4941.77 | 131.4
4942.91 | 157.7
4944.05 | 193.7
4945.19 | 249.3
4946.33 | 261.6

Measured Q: 4.5 angstroms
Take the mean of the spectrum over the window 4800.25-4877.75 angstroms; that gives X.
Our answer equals 155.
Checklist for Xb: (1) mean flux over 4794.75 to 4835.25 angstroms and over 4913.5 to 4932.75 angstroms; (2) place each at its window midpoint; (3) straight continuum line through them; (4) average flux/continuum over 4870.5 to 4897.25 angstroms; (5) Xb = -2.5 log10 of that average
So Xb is 0.12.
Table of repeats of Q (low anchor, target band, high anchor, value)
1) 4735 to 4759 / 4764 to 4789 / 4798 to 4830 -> 0.8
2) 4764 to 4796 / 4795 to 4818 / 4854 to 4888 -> -0.9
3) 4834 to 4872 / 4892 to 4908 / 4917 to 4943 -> -1.0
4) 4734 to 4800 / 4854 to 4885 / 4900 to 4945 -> 5.2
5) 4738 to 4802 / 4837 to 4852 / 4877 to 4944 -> 0.3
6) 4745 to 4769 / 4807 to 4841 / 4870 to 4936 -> 0.3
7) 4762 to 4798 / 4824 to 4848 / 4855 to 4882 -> -2.8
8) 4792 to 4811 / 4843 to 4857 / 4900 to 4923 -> 0.7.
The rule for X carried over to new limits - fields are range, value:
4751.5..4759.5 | 163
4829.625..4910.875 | 158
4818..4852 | 166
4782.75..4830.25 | 166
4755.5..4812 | 162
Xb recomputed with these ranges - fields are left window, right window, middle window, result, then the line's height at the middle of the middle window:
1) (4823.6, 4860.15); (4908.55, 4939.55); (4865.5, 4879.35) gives 0.17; 168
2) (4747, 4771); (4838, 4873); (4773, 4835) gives -0.07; 155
